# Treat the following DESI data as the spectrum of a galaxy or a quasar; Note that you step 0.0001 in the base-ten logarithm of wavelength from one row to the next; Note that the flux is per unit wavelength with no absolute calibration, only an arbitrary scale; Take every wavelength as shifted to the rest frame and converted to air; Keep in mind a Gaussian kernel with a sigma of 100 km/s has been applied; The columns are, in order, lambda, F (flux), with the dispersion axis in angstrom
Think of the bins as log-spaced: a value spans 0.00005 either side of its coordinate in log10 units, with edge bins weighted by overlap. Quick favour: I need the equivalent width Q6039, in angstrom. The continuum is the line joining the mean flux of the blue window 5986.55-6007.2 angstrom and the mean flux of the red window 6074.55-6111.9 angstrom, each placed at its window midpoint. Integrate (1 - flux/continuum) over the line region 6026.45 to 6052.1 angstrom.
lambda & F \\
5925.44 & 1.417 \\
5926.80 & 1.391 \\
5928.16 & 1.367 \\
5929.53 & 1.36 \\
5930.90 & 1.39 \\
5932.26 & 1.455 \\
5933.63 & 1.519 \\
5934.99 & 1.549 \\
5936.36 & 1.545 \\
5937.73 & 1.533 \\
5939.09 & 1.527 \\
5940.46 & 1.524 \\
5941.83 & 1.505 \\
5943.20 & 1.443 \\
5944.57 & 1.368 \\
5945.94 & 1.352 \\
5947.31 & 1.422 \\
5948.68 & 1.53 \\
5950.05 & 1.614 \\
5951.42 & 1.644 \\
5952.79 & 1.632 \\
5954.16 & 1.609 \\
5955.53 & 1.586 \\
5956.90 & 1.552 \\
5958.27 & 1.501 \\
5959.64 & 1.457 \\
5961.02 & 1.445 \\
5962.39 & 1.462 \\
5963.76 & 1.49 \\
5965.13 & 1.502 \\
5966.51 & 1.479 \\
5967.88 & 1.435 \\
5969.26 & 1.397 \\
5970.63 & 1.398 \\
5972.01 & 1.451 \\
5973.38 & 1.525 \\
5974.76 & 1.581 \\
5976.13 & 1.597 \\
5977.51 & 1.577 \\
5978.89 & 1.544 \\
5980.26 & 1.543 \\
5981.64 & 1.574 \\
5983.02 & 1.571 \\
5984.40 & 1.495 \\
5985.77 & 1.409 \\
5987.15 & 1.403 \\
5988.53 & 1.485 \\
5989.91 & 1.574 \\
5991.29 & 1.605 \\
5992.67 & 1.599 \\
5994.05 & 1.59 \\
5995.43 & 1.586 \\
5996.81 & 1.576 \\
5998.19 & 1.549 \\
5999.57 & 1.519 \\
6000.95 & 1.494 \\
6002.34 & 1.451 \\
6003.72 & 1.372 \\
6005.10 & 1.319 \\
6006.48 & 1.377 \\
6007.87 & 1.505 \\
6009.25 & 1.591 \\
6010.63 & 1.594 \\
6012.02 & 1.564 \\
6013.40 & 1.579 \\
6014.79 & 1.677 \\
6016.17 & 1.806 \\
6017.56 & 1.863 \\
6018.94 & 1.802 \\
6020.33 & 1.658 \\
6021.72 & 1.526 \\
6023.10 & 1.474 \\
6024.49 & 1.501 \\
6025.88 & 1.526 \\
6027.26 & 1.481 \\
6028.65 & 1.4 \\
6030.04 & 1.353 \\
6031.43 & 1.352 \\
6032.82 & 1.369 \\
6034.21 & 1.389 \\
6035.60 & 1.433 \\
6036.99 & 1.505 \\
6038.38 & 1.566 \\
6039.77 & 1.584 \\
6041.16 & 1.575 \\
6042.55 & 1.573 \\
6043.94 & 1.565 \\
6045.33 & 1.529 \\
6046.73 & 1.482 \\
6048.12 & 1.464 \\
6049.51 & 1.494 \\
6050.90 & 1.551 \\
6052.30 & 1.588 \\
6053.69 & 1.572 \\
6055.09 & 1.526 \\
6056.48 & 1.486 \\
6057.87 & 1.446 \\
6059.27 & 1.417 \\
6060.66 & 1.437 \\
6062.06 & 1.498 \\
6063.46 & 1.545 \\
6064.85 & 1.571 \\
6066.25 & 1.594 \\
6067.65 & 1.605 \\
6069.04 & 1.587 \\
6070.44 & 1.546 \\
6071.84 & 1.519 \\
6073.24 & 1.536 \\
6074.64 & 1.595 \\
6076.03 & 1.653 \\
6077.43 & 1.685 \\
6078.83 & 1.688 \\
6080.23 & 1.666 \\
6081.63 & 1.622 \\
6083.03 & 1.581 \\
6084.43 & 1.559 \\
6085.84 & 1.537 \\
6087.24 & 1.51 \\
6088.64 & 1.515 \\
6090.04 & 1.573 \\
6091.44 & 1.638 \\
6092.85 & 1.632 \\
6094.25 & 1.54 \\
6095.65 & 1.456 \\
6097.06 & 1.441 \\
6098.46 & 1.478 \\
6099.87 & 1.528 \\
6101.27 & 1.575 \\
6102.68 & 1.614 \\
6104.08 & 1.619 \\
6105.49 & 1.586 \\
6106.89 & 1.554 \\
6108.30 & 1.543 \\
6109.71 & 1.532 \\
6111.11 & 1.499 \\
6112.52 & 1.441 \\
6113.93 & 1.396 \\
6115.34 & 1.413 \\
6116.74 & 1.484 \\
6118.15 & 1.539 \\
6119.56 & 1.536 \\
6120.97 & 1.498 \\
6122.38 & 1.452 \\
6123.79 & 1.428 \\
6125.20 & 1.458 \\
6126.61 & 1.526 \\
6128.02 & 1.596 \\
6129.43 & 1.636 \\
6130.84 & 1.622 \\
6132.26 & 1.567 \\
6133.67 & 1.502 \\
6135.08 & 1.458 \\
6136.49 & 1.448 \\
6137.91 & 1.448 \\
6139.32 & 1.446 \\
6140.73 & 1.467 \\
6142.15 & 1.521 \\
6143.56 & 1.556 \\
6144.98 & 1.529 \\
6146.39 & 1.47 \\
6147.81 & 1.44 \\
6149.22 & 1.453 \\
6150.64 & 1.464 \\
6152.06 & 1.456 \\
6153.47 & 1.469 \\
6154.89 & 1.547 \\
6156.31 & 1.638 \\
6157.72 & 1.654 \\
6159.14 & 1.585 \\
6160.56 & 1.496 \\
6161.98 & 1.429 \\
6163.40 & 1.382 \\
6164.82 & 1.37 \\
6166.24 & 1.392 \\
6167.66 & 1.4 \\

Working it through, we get 0.8 angstrom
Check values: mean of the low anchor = 1.5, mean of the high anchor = 1.57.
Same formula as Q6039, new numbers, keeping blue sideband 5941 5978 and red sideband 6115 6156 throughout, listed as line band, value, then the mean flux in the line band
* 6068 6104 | -1.7 angstrom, 1.57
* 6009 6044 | -1.1 angstrom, 1.55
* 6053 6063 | 0.1 angstrom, 1.48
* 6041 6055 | -0.3 angstrom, 1.54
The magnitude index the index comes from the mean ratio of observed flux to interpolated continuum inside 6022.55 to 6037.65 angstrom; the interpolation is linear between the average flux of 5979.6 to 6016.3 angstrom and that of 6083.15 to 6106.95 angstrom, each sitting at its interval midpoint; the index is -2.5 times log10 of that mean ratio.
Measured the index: 0.08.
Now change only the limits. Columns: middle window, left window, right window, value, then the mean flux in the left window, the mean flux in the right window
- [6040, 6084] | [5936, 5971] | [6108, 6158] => -0.039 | 1.5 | 1.5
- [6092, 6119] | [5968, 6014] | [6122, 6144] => -0.007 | 1.51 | 1.51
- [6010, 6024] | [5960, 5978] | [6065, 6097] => -0.086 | 1.49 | 1.58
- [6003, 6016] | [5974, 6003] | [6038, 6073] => 0.011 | 1.54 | 1.53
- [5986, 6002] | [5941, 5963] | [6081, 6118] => -0.016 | 1.51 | 1.53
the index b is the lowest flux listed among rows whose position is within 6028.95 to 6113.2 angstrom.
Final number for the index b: 1.352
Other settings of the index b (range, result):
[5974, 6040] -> 1.319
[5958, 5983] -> 1.397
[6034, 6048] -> 1.389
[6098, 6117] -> 1.396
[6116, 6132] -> 1.428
